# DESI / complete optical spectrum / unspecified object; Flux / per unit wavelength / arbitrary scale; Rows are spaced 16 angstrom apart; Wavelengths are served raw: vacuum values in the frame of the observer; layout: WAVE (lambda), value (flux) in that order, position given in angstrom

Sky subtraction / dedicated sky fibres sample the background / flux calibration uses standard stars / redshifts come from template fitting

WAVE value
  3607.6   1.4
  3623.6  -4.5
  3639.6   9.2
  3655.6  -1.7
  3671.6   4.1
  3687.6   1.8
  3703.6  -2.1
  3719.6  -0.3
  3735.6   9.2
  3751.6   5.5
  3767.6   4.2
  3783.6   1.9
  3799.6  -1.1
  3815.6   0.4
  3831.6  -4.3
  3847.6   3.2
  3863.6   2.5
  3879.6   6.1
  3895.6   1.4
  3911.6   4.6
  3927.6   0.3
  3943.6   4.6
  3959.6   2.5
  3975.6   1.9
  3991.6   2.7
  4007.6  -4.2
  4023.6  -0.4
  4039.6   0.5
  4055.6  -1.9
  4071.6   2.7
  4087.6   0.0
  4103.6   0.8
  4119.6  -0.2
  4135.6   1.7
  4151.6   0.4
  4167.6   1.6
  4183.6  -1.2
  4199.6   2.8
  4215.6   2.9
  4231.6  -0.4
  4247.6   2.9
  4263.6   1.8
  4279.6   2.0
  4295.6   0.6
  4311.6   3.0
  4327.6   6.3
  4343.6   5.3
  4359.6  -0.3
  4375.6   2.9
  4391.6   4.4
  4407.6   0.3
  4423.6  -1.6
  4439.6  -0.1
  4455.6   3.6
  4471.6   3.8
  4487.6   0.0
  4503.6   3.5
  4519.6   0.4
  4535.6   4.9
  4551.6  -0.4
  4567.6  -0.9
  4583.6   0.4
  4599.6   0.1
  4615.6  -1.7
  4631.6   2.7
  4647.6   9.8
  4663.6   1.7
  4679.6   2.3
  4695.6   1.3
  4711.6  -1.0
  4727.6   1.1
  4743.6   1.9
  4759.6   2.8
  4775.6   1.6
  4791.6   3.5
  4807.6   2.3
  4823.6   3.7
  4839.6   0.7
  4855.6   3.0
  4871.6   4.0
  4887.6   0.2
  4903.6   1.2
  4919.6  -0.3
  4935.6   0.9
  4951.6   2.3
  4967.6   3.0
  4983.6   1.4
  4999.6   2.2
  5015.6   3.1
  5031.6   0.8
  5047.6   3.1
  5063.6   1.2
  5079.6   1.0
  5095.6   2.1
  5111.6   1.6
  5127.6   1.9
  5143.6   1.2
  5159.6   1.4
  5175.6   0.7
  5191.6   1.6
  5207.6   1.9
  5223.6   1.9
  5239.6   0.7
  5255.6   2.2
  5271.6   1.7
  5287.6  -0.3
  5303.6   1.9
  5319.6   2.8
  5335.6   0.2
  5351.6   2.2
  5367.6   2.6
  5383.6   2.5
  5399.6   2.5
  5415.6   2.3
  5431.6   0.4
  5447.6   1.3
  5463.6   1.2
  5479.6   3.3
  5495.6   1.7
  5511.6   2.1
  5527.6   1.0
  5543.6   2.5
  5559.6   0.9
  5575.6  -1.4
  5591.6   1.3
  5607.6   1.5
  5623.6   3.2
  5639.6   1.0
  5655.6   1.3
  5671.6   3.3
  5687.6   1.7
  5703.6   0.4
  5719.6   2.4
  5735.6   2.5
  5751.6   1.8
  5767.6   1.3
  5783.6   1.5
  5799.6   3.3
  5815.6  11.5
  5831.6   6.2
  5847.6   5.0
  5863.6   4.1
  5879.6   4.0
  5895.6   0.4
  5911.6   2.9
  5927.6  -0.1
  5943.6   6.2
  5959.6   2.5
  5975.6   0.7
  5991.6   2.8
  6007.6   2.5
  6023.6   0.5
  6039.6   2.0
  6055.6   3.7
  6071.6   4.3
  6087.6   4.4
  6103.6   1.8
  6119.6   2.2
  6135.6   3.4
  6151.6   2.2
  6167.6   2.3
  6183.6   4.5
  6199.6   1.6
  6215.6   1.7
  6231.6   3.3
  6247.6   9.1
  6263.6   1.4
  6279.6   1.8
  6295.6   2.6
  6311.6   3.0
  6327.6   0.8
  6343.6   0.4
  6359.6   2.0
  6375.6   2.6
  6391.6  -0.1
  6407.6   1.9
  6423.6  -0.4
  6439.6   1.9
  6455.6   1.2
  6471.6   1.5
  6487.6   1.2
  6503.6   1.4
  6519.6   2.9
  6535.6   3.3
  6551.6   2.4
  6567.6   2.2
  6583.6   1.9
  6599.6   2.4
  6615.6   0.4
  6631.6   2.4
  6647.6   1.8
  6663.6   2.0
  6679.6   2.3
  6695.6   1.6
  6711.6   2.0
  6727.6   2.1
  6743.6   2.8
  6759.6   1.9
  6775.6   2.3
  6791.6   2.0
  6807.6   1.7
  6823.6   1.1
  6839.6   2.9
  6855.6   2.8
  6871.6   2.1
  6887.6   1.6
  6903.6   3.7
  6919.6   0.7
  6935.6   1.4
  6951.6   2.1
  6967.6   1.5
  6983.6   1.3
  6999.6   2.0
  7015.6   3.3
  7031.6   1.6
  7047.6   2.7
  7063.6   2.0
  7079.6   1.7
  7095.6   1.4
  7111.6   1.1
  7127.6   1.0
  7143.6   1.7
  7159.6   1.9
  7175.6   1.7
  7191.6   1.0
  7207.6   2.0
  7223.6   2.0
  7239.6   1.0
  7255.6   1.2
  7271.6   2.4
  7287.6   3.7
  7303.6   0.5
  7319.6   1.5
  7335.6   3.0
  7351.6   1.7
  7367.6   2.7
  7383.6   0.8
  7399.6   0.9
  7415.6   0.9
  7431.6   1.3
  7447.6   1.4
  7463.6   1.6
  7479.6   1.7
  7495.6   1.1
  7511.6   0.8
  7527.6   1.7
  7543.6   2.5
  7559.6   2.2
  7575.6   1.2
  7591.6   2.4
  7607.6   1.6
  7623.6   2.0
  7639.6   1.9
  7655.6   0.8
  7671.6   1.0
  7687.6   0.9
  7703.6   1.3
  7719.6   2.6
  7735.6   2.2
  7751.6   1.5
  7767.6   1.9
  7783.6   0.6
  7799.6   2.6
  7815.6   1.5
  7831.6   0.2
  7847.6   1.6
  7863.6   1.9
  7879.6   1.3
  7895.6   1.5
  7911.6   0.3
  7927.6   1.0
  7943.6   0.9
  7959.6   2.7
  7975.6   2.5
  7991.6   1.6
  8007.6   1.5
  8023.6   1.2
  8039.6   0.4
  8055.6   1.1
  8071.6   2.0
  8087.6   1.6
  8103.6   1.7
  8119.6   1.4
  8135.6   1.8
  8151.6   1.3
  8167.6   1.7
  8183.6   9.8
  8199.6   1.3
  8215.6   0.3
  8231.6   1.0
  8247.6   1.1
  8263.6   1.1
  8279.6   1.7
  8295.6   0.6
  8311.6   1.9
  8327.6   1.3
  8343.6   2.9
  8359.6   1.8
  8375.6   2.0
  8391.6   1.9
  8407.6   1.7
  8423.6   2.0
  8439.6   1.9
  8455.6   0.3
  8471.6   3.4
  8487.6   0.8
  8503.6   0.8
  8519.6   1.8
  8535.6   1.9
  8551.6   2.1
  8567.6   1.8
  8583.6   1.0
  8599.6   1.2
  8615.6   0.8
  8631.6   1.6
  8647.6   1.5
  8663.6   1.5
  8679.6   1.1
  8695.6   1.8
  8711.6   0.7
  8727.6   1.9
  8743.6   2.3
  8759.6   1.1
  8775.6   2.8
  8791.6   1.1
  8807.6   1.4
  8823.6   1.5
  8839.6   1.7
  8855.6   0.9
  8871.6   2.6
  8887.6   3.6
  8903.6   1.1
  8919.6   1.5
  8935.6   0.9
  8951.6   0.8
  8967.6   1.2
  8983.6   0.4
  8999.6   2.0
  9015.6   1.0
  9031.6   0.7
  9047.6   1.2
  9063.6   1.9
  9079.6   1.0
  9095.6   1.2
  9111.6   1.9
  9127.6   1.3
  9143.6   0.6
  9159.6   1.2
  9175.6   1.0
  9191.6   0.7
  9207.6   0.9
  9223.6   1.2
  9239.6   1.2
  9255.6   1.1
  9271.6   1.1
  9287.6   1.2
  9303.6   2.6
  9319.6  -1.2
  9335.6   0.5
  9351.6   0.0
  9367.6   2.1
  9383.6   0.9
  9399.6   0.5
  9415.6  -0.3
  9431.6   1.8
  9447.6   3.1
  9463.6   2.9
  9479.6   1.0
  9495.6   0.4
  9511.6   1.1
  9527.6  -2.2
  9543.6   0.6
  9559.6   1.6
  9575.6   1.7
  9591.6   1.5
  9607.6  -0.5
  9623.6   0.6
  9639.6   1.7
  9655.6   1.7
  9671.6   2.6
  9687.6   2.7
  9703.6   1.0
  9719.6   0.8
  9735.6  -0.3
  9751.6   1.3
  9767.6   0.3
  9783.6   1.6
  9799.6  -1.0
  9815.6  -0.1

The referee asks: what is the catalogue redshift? 0.247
